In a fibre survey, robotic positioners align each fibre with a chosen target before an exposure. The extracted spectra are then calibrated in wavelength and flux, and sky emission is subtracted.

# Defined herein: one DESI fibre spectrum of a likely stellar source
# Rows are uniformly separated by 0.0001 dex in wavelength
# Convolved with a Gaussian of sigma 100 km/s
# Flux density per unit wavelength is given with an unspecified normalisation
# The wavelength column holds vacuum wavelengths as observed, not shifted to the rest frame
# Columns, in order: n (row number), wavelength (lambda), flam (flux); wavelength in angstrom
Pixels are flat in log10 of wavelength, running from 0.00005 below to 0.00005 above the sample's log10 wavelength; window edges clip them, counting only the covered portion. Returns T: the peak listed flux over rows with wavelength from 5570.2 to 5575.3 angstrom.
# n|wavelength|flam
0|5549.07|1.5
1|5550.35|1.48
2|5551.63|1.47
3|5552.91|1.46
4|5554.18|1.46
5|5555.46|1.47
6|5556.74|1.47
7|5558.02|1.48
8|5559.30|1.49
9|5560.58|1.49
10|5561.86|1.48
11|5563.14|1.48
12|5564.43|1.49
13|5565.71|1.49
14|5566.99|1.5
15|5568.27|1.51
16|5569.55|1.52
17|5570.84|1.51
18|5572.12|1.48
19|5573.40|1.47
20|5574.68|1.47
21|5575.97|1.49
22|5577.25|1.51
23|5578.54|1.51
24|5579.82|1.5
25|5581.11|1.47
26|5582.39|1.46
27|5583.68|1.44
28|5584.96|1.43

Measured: 1.51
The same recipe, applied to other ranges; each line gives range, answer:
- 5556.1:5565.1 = 1.49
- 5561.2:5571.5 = 1.52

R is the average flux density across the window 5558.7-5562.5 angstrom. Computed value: 1.49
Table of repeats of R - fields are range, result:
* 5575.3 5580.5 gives 1.5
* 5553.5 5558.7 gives 1.47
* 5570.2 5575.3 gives 1.49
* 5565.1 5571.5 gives 1.51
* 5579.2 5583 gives 1.48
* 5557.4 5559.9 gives 1.48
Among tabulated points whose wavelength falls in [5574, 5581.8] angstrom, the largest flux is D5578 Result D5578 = 1.51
